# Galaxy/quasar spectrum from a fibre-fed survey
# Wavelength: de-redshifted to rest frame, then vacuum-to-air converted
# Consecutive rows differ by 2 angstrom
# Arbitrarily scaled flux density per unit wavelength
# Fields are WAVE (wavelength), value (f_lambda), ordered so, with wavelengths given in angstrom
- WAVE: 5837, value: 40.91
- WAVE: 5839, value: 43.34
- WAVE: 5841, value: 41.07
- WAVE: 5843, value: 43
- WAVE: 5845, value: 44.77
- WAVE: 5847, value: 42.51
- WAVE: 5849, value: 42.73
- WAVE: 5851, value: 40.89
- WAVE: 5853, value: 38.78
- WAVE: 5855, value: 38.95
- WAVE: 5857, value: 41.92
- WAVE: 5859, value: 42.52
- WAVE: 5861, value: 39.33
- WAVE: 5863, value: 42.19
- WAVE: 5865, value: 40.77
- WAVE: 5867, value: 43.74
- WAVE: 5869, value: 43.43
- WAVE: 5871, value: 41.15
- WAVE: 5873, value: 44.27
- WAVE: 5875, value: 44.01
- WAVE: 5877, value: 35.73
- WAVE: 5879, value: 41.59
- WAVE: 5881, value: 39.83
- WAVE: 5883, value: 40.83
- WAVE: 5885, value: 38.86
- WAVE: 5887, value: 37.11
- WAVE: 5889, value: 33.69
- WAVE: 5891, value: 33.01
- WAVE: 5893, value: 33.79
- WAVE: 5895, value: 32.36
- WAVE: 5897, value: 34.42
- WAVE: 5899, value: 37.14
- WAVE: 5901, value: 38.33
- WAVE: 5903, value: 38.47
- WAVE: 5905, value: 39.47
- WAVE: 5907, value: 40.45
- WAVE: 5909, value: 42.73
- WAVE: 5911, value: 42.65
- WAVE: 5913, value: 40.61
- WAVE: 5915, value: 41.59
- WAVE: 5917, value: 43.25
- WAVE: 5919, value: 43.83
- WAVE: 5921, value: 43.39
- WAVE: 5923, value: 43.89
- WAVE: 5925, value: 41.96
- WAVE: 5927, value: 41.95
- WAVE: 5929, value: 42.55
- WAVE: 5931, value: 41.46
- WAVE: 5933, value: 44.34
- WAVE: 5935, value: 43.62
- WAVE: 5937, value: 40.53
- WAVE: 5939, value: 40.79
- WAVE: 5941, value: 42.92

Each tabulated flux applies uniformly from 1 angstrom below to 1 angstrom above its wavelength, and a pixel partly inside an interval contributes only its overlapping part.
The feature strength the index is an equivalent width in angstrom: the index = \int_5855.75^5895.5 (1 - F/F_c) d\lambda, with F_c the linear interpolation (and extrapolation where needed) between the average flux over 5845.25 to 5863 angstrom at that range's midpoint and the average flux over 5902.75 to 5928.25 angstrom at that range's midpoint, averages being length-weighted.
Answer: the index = 1.8 angstrom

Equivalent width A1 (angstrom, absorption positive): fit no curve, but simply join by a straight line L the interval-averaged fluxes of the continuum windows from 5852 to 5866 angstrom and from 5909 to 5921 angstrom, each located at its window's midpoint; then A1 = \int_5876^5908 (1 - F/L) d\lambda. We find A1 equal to 3.48 angstrom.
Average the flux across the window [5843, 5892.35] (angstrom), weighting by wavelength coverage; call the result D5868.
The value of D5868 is 40.5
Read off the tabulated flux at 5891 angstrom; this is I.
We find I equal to 33.01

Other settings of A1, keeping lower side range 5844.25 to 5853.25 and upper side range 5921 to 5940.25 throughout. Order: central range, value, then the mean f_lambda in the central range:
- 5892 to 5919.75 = 2.06 angstrom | 39.2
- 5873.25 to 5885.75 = 0.54 angstrom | 40.4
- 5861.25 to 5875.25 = -0.12 angstrom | 42.5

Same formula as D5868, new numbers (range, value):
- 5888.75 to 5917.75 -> 38.2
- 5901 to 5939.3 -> 41.9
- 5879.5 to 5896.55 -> 36.3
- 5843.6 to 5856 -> 41.5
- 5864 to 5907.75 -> 38.7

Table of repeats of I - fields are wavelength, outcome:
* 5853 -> 38.78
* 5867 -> 43.74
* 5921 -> 43.39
